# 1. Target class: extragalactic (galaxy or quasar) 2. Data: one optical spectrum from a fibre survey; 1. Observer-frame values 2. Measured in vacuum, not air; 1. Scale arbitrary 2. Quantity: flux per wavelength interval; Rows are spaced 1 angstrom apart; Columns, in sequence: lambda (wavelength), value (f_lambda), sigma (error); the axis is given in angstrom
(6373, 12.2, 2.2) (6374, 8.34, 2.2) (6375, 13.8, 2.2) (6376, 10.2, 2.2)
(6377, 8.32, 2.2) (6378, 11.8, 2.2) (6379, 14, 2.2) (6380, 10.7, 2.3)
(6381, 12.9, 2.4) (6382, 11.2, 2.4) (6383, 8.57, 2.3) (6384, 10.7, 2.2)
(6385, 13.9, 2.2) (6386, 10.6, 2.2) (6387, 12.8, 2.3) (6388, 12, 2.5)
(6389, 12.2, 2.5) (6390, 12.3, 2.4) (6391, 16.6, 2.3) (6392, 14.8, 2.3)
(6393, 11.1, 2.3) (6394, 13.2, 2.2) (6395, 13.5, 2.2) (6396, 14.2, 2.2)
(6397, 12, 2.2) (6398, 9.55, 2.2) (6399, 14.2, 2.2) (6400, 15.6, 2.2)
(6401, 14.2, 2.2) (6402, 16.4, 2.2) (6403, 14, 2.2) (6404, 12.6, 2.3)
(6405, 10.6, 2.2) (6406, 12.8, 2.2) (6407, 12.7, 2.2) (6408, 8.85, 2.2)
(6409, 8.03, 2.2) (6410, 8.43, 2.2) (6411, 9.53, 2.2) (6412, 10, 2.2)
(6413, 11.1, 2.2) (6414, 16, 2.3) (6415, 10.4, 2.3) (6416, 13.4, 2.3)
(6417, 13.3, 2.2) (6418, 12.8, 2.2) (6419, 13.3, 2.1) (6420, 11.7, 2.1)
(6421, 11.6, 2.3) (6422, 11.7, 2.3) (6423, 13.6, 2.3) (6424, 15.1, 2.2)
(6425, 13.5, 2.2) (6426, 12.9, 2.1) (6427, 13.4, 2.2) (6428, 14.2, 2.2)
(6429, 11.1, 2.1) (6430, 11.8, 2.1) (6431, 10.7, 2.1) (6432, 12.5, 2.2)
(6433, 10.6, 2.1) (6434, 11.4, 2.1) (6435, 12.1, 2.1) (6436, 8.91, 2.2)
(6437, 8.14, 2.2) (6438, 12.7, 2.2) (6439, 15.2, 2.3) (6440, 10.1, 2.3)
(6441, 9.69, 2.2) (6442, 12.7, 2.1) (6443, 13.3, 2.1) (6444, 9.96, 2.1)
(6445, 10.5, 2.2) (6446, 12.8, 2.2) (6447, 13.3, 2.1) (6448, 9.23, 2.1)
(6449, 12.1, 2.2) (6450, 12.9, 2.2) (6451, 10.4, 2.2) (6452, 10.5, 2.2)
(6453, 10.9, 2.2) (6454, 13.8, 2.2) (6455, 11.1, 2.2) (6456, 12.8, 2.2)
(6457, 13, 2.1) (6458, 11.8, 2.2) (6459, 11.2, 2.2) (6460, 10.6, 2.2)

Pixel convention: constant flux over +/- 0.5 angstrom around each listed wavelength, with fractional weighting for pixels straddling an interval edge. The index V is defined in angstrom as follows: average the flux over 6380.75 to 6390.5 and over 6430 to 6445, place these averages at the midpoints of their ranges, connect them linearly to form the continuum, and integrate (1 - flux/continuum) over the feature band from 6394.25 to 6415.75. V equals -1.2 angstrom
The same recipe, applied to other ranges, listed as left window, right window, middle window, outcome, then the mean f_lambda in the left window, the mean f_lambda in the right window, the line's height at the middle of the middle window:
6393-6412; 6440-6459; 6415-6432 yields -1.07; 12.2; 11.7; 11.9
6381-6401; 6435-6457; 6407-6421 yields 0.92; 12.6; 11.5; 12.2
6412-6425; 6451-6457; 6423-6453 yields 1.07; 12.8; 11.8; 12.2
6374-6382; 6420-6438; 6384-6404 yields -2.82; 11.4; 12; 11.6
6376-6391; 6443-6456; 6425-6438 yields 0.01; 11.7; 11.6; 11.6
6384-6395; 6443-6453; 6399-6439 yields -0.13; 12.9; 11.4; 12.1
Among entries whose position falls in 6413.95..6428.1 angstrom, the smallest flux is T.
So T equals 10.4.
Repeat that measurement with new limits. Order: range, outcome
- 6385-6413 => 8.03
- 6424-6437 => 8.14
